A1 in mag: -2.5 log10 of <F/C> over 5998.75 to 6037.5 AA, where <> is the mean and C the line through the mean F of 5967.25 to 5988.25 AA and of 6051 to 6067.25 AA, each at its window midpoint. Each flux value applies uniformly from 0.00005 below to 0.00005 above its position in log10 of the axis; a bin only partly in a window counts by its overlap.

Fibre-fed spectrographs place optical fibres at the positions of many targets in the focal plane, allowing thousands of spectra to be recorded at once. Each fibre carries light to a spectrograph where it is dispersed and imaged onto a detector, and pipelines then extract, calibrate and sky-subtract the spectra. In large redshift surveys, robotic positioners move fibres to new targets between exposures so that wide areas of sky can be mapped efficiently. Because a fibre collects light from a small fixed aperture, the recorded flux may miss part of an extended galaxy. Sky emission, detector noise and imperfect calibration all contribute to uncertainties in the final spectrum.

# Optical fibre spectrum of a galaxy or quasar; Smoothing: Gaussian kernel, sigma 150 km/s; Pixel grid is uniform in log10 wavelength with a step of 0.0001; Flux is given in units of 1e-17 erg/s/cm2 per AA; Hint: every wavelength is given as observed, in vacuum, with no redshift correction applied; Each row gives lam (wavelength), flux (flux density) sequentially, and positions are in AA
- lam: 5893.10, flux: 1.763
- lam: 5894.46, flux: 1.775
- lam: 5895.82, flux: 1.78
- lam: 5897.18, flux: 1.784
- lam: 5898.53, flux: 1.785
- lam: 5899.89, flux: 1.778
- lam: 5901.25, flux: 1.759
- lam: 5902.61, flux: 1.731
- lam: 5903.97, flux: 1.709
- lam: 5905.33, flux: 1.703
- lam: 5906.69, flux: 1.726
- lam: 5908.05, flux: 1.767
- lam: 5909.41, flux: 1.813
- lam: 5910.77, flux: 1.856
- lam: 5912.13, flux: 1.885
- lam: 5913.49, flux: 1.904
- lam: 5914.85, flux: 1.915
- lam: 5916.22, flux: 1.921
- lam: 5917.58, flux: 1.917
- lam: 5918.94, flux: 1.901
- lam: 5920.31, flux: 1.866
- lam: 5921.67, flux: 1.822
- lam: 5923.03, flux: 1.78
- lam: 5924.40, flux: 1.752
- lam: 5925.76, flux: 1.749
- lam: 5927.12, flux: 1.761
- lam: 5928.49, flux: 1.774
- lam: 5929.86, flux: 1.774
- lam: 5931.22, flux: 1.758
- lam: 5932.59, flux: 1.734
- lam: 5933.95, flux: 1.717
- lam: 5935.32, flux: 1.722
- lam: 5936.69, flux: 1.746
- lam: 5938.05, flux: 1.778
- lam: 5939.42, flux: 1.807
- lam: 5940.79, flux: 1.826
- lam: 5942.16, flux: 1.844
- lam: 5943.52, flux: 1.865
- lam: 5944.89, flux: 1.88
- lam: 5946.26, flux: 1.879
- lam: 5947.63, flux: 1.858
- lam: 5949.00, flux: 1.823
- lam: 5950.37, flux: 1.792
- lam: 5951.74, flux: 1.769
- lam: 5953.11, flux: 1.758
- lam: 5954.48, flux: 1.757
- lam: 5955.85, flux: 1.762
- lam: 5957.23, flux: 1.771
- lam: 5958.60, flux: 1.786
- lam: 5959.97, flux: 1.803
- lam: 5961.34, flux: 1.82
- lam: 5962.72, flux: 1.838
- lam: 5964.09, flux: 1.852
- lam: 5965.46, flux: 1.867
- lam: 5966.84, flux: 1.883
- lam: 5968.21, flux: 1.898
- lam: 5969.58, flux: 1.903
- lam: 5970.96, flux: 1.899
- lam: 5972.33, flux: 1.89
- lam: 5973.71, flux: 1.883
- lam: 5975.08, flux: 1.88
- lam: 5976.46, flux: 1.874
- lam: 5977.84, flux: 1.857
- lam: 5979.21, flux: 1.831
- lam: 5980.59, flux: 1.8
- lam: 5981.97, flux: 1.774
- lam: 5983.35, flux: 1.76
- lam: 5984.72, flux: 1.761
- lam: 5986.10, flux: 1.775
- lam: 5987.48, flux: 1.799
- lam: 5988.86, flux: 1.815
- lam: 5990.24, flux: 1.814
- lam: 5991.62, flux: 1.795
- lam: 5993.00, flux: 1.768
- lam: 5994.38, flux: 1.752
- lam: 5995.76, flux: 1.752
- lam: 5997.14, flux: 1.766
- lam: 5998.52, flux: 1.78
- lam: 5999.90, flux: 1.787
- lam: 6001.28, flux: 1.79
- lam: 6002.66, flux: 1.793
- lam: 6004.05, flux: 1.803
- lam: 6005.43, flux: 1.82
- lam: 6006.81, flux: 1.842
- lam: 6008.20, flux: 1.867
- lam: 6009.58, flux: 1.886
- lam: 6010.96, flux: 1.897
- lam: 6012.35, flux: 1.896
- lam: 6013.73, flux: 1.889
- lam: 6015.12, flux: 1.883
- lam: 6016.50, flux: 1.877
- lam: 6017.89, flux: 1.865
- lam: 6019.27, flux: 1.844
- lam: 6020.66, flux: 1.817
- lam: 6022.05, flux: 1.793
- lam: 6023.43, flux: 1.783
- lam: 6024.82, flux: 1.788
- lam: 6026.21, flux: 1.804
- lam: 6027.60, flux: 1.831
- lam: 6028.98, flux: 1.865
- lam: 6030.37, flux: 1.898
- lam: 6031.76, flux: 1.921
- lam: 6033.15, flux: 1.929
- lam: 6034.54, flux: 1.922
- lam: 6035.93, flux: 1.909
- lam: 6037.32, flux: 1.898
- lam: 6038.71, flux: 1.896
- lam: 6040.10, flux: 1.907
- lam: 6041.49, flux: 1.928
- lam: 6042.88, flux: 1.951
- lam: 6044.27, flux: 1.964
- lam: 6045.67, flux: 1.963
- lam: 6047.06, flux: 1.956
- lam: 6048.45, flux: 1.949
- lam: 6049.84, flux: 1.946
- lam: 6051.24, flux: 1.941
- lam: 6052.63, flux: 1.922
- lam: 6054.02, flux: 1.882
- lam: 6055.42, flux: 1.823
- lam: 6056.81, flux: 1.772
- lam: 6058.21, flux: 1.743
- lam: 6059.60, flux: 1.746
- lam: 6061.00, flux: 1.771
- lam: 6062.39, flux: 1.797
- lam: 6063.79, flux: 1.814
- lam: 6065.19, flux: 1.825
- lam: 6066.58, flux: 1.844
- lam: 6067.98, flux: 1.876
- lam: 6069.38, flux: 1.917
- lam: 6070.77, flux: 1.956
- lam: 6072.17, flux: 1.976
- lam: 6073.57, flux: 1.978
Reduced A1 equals -0.013 mag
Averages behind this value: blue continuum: 1.84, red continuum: 1.82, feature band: 1.85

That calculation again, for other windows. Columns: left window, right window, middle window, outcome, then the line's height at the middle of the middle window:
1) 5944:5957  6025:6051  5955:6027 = 0.02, 1.86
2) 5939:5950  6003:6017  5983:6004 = 0.05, 1.86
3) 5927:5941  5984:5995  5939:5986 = -0.03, 1.77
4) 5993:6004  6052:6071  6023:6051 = -0.05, 1.81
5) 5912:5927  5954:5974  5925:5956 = 0.03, 1.85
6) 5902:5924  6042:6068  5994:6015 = 0.02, 1.85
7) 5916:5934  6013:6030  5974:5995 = 0.01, 1.82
